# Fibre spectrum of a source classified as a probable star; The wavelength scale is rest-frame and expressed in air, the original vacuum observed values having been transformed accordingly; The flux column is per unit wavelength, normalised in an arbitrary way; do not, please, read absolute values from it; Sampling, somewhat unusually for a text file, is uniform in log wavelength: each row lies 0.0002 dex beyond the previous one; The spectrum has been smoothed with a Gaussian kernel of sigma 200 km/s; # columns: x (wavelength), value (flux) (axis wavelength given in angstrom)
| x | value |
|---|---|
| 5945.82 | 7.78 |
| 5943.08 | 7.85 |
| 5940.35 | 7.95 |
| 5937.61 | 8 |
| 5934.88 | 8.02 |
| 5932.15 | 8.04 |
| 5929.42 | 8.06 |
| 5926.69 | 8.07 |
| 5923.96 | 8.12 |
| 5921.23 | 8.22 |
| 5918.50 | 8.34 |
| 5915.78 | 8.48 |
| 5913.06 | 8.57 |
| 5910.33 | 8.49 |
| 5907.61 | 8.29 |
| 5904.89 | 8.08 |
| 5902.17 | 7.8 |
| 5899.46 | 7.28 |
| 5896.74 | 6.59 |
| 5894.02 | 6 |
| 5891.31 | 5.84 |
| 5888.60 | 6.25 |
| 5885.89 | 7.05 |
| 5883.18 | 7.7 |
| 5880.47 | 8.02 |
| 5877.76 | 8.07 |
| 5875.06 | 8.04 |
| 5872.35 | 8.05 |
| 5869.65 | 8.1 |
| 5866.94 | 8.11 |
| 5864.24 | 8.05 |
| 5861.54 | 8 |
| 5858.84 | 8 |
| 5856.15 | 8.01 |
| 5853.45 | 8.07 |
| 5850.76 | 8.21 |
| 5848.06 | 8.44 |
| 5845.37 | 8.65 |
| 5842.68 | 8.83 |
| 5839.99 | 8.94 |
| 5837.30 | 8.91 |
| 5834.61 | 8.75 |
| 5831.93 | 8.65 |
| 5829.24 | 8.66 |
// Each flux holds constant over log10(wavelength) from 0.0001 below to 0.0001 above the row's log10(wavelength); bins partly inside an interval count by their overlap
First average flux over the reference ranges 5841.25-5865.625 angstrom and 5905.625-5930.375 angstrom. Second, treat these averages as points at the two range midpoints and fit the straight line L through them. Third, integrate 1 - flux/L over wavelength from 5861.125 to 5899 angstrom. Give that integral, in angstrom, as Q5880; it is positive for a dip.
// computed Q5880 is 3.98 angstrom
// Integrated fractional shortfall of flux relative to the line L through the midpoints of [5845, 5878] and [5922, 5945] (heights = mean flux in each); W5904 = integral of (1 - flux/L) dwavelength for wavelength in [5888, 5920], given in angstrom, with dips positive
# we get 2.1 angstrom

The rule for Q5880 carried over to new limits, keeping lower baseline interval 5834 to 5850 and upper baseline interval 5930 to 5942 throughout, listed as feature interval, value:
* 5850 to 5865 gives 0.98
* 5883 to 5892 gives 1.87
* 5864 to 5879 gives 0.76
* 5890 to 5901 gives 2.46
